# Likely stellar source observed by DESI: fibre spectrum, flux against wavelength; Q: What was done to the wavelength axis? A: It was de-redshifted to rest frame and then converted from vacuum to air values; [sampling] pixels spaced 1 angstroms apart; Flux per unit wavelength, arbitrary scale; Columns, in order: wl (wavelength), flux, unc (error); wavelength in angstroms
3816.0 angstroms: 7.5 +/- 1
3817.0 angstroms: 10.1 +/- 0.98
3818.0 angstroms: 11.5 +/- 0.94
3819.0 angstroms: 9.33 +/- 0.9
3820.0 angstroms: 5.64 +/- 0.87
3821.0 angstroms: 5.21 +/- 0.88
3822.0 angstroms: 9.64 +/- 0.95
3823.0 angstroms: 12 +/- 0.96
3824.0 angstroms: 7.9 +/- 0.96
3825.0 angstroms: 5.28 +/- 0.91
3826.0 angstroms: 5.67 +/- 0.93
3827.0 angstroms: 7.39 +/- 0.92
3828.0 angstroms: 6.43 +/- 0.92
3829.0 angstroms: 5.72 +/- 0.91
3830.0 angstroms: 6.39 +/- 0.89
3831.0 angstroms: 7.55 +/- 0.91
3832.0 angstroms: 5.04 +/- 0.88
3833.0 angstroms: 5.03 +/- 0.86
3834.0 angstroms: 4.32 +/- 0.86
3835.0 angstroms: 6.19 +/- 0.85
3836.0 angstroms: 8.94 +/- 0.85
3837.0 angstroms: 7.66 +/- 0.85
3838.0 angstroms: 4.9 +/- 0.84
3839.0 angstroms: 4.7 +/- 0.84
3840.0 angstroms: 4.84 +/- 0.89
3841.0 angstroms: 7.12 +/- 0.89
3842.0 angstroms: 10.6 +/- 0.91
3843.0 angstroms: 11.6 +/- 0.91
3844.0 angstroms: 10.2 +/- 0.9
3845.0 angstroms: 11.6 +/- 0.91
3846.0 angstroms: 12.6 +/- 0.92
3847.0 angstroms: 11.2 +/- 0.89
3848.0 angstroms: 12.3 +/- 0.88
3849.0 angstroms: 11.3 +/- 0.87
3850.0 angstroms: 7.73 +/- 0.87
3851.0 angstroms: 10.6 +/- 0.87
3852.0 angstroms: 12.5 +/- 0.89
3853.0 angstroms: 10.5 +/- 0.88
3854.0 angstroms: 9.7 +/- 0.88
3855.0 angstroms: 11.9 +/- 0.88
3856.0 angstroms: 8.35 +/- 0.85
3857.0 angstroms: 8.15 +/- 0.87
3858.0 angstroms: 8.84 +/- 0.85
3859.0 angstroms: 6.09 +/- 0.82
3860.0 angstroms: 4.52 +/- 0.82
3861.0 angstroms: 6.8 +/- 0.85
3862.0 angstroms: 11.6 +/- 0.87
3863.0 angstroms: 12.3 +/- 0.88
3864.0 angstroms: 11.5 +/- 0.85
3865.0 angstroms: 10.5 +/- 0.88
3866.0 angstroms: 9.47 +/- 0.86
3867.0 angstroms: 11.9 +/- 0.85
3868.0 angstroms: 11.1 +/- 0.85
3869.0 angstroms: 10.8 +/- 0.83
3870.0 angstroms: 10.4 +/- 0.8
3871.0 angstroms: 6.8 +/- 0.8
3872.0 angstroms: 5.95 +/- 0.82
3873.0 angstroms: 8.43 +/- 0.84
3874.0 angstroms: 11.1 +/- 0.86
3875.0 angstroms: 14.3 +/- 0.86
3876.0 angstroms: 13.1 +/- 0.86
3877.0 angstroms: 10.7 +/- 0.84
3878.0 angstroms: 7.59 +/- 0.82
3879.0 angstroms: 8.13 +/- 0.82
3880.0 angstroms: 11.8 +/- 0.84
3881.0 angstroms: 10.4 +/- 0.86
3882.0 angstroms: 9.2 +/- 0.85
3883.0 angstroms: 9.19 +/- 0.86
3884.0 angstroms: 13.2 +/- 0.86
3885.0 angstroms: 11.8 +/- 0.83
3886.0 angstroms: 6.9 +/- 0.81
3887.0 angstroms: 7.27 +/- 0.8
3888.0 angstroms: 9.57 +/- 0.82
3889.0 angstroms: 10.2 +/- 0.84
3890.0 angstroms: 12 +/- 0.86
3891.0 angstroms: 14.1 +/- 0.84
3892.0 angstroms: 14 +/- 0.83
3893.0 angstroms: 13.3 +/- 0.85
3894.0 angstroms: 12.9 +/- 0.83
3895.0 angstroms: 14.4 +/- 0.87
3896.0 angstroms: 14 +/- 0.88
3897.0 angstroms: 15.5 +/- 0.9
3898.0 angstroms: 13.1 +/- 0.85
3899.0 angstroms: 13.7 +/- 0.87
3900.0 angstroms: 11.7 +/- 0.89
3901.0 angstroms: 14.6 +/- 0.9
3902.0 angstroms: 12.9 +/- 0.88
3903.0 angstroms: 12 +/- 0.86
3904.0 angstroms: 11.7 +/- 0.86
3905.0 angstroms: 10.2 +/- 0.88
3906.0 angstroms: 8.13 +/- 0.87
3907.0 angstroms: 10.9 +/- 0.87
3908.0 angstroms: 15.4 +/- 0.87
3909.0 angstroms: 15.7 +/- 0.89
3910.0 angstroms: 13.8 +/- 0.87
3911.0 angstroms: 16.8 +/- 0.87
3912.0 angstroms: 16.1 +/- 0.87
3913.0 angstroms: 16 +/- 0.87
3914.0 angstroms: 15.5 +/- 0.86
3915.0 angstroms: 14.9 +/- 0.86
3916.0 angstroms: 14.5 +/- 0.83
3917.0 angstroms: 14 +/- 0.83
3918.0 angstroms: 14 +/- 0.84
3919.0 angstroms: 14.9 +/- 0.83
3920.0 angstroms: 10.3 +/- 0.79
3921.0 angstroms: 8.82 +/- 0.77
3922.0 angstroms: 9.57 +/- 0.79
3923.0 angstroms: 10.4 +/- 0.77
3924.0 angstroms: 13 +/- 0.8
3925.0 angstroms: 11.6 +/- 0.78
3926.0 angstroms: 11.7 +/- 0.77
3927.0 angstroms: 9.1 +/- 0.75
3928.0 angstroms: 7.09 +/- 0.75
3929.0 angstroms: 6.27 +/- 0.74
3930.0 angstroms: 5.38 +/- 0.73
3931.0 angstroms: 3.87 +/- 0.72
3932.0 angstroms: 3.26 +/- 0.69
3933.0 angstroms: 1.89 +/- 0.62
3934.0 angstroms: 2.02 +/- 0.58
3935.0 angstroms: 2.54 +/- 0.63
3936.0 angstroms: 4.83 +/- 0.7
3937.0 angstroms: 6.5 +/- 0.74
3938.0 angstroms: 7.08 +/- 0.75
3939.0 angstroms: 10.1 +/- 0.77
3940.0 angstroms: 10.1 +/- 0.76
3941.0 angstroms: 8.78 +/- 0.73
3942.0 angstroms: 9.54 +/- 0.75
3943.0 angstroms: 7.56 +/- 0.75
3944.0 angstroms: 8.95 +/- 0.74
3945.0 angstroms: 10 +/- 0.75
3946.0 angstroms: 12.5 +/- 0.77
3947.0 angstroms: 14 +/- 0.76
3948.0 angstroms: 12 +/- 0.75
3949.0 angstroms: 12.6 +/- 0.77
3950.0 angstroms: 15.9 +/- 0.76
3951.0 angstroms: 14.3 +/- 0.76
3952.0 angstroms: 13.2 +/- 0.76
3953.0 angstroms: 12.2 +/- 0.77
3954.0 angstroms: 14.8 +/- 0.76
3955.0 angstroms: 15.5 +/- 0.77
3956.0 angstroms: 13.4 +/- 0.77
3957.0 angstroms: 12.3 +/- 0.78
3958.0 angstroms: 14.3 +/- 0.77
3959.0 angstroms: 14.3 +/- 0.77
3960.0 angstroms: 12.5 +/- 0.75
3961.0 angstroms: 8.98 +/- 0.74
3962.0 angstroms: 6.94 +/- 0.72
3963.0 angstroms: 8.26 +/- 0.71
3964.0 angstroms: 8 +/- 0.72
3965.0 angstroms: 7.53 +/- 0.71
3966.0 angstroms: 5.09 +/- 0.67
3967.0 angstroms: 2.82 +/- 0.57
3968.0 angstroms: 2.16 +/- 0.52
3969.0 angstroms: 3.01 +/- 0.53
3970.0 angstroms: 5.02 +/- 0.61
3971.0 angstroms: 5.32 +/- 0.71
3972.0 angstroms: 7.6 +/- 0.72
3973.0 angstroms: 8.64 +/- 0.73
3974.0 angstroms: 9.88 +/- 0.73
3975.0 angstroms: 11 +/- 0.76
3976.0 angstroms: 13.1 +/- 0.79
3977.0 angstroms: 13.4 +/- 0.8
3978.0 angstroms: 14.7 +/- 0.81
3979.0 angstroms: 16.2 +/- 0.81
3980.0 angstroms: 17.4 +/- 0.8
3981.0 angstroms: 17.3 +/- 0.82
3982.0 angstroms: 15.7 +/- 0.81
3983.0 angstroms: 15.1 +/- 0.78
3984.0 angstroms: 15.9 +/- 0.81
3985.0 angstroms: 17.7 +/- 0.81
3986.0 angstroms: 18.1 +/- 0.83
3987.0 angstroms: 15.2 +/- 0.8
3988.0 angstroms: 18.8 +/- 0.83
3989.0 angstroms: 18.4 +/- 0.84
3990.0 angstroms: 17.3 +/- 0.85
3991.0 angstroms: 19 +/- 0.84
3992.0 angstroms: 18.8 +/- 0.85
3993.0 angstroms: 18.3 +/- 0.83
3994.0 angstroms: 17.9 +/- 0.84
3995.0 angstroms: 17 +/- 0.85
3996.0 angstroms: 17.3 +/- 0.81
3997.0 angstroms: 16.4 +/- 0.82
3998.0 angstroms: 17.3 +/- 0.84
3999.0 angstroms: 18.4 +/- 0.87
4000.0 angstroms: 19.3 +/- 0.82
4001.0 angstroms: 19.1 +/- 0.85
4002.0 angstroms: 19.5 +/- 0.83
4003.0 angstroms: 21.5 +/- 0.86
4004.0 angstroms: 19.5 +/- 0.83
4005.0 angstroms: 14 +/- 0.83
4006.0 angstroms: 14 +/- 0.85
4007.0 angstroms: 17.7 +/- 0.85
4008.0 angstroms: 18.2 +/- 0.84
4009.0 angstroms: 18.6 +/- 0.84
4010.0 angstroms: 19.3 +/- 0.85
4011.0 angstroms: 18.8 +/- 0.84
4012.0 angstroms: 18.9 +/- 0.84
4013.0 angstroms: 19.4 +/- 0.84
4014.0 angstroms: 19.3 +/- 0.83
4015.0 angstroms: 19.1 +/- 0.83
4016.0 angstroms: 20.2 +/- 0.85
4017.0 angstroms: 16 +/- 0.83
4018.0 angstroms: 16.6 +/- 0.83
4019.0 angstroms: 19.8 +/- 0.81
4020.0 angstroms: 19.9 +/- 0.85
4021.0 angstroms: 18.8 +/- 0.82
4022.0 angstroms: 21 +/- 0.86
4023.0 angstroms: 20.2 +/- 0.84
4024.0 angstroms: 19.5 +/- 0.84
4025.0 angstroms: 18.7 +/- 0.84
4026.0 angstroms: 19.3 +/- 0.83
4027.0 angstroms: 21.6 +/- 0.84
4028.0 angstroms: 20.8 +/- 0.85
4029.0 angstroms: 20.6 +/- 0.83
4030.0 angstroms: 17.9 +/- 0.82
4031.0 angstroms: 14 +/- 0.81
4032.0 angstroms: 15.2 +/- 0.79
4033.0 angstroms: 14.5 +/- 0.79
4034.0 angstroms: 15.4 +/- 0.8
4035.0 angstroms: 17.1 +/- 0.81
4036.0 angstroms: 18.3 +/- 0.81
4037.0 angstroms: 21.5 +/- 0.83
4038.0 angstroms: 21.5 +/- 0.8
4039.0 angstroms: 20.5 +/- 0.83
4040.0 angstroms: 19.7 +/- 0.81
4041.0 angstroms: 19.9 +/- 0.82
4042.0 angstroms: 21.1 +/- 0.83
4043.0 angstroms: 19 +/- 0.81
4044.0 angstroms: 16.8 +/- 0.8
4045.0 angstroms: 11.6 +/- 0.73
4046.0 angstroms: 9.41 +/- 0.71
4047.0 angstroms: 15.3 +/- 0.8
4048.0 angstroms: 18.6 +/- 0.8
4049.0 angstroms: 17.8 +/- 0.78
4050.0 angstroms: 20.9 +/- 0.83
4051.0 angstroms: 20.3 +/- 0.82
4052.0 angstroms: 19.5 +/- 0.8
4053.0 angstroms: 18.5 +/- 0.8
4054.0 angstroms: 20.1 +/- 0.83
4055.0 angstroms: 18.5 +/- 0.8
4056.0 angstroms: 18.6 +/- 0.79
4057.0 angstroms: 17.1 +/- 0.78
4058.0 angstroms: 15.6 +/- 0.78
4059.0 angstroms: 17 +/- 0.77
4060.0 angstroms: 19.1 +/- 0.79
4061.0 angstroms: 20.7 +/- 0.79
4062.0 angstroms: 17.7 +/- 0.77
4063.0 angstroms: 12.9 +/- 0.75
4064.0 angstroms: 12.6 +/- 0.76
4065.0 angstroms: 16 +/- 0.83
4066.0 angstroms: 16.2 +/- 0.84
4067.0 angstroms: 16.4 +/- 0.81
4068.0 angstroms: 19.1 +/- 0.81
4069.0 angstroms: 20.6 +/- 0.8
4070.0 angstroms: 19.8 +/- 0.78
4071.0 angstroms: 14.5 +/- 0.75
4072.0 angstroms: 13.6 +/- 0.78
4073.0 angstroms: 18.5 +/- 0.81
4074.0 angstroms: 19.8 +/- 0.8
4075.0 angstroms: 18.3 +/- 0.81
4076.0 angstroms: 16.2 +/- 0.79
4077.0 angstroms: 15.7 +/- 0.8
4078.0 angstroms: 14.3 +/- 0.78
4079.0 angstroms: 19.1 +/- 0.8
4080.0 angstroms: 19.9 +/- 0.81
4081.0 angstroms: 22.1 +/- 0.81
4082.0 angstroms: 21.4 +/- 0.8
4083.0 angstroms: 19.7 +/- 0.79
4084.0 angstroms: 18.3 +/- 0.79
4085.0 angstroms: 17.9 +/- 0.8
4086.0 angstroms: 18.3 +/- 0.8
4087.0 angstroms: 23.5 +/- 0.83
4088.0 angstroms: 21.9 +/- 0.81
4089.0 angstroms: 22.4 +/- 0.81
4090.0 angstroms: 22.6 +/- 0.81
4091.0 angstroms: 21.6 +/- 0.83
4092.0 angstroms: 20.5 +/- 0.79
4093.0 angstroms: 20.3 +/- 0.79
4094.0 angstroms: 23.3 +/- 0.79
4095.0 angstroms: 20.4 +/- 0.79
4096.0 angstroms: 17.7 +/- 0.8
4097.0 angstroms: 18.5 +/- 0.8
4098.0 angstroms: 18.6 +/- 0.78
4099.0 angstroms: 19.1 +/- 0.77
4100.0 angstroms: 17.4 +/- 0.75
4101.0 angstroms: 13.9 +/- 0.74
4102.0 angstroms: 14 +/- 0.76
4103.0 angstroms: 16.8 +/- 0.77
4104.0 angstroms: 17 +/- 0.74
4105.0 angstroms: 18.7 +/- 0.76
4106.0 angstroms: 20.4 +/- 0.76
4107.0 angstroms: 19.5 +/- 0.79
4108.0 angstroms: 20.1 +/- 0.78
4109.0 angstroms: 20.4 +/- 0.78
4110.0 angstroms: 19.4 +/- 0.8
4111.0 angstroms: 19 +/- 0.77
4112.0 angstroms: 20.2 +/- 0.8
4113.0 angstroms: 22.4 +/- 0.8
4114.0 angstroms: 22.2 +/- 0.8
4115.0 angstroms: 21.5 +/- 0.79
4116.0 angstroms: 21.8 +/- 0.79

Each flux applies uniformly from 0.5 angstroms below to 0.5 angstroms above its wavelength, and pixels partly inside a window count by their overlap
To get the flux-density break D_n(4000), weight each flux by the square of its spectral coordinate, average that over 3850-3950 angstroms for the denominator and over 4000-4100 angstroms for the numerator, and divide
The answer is 1.89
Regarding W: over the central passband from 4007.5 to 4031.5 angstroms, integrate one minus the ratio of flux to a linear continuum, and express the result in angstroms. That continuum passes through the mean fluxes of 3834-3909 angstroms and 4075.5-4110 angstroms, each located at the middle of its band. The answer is -4.07 angstroms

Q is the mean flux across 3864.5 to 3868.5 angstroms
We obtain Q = 10.7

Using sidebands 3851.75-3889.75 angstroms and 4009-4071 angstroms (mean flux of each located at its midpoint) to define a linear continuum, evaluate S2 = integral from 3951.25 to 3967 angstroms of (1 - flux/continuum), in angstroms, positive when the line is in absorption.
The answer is 3.5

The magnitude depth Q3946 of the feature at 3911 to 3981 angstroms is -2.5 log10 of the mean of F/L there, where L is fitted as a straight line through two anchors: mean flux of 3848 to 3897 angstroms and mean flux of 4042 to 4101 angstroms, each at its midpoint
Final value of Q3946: 0.28 mag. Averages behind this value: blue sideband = 10.4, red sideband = 18.3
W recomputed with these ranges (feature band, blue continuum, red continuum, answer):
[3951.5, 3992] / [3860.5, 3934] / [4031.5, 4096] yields 6.14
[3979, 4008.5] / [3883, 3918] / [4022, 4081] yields -2.93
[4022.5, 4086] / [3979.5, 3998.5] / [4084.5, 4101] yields 3.49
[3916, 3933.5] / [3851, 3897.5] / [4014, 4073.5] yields 4.65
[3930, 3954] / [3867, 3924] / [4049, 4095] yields 8.53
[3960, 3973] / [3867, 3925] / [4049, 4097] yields 7.43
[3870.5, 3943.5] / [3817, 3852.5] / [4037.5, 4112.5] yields 3.23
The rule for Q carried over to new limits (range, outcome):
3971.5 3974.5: 8.71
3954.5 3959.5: 14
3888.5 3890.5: 11.1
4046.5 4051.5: 18.6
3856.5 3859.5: 7.69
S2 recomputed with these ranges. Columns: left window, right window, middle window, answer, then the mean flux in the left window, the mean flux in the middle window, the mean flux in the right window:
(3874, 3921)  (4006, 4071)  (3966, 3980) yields 6.03 angstroms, 12.4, 8.86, 18.1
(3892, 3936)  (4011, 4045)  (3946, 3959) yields 0.12 angstroms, 11.3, 13.7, 18.7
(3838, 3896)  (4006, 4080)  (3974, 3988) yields -0.11 angstroms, 10.2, 15.4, 18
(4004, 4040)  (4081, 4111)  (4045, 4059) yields 1.06 angstroms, 18.5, 17.5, 19.5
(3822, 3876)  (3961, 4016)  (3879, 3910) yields -3.44 angstroms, 8.85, 12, 14.7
